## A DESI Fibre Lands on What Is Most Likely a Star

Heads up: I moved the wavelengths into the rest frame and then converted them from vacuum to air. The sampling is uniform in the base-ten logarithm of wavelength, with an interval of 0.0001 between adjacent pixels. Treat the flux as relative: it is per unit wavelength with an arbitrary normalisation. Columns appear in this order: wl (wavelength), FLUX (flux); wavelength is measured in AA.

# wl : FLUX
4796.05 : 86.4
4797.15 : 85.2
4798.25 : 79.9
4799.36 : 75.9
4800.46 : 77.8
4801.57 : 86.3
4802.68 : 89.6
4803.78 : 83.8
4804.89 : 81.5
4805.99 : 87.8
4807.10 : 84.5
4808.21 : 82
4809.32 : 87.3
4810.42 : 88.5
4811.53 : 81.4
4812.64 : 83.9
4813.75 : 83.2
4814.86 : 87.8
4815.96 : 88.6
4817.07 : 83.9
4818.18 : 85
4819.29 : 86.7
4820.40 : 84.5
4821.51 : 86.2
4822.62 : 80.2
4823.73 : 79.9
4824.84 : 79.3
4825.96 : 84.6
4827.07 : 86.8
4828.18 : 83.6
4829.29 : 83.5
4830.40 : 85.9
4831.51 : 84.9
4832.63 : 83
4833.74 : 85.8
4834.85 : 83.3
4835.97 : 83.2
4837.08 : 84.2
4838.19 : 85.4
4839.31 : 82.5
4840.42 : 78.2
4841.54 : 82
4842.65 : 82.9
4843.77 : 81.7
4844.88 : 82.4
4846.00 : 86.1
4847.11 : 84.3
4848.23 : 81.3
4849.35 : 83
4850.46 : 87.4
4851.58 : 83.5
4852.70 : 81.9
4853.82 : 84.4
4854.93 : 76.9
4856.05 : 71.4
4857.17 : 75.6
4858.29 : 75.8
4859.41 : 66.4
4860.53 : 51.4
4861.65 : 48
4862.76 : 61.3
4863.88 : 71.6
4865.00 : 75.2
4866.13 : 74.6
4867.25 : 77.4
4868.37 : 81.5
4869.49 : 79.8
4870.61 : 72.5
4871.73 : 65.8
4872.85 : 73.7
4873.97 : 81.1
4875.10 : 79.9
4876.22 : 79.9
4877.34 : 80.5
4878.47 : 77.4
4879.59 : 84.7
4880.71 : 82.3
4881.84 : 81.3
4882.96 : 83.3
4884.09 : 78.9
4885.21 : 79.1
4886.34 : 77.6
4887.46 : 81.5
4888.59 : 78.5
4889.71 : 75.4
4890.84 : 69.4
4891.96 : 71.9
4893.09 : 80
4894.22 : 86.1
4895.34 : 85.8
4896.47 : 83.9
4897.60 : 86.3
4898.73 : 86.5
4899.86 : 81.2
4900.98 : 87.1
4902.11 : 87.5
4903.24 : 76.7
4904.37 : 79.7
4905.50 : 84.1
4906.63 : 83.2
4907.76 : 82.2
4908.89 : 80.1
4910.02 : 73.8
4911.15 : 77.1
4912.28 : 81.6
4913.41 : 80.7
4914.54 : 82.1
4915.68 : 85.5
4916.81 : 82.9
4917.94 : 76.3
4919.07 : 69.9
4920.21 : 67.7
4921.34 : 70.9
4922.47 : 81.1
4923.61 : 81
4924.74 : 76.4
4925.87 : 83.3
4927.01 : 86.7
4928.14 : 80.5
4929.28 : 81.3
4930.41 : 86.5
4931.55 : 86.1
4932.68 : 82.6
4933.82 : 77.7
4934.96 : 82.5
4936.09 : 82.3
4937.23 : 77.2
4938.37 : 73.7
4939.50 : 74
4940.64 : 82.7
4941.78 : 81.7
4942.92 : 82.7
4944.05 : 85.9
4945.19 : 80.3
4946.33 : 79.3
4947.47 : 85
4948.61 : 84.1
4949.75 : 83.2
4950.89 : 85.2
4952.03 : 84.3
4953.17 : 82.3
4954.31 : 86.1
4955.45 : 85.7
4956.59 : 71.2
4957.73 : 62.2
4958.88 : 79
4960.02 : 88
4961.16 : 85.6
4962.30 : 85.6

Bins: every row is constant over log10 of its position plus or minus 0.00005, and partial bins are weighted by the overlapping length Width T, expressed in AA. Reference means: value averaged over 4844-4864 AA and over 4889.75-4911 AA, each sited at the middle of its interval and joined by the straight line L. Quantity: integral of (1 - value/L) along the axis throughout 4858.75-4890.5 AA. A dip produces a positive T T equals 1.2 AA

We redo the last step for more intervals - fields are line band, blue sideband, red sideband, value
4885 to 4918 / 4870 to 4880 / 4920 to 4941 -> -1.01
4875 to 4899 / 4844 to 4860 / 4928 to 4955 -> 0.11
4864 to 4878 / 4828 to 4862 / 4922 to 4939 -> 0.62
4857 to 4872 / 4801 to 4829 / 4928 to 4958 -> 2.45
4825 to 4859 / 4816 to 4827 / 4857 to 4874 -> -2.18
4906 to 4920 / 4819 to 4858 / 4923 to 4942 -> 0.34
